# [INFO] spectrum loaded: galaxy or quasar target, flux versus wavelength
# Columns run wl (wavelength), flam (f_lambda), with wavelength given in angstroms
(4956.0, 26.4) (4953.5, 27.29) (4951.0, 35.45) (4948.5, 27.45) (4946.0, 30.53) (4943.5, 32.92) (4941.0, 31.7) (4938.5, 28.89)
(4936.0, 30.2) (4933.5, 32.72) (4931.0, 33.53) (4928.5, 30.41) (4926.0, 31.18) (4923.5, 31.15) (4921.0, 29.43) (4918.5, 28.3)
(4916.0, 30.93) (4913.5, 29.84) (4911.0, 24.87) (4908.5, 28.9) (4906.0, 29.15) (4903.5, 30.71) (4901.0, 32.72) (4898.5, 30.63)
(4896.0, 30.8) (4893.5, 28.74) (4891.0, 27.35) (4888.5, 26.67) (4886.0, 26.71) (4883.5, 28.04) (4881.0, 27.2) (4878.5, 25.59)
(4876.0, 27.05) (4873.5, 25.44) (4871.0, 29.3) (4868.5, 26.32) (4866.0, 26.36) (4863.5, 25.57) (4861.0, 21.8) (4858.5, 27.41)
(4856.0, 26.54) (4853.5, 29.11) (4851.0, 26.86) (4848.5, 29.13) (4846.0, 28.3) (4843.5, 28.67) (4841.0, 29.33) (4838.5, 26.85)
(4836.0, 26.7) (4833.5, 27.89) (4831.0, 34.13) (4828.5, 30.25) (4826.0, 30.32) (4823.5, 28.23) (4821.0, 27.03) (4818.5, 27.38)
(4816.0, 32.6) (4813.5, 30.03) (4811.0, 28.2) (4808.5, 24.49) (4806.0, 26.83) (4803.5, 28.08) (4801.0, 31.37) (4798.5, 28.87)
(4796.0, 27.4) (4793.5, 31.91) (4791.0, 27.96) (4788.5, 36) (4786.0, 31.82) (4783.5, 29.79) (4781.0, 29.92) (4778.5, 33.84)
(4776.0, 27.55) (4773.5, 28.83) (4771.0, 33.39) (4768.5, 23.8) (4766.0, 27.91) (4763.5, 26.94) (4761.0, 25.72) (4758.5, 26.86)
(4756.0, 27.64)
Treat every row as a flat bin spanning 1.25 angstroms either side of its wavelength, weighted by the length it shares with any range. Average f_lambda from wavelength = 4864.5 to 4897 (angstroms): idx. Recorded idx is 27.3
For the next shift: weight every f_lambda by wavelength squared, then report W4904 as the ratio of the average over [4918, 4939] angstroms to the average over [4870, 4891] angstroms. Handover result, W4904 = 1.16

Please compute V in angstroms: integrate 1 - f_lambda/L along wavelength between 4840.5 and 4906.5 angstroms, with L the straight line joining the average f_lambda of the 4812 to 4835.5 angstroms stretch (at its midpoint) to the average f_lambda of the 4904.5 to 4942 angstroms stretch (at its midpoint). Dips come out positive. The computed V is 4.6 angstroms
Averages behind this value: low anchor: 29.6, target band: 27.8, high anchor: 30.1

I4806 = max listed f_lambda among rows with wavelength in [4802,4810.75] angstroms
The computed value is 28.08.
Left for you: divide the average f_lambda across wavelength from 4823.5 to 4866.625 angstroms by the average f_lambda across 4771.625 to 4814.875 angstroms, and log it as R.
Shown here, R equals 0.94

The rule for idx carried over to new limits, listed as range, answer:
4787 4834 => 29.5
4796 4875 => 28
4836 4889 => 27.1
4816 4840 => 29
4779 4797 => 30.9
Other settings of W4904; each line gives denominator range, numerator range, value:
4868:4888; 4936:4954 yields 1.17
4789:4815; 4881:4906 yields 1.05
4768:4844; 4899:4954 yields 1.09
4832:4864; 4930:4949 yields 1.18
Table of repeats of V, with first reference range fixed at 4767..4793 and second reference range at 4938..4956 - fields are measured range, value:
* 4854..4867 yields 1.98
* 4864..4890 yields 3.01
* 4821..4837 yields 0.48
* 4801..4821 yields 1.30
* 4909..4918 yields 0.54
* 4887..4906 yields 0.49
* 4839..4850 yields 0.60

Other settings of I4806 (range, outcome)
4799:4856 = 34.13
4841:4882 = 29.33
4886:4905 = 32.72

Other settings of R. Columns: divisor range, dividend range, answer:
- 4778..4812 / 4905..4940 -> 1.01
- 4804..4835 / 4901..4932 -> 1.04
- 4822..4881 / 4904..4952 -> 1.10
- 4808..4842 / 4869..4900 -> 0.96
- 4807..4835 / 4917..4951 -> 1.06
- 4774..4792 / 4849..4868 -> 0.85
